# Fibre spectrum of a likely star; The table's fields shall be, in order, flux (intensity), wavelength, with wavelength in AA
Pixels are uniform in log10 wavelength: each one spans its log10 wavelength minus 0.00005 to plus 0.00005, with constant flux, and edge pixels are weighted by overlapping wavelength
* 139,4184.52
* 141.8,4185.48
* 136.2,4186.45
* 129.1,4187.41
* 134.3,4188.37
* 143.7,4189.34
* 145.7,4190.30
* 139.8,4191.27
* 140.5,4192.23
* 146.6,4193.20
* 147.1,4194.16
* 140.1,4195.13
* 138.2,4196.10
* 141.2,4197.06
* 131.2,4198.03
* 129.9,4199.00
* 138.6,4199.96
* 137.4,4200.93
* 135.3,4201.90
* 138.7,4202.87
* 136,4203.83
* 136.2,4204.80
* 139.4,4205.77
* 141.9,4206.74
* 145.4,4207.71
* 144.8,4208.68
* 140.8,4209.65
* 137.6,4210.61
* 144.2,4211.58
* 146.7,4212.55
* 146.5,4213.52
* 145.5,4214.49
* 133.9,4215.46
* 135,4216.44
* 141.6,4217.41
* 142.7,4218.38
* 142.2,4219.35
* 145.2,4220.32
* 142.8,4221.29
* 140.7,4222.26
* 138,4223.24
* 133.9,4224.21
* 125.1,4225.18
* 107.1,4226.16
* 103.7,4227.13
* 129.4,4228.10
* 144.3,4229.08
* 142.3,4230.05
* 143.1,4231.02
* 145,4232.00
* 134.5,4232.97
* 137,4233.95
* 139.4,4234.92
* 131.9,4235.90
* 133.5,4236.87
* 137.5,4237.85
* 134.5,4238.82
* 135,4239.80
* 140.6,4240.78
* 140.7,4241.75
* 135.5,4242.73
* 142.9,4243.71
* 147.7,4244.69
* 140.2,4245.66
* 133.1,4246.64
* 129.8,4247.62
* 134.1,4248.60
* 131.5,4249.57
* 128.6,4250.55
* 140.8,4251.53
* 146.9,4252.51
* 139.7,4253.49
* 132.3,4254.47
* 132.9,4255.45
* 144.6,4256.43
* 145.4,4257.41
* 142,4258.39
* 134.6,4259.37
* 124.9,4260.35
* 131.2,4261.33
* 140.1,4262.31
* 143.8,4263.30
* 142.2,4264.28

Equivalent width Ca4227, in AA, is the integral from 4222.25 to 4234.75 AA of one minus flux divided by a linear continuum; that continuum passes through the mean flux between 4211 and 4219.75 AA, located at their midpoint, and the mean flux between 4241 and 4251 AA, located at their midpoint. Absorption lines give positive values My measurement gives 0.6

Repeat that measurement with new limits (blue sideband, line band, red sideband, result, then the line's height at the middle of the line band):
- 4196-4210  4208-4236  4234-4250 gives 0.01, 138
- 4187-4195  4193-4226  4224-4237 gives -0.61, 137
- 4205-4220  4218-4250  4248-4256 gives 0.61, 139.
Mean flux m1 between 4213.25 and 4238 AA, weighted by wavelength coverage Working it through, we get 136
